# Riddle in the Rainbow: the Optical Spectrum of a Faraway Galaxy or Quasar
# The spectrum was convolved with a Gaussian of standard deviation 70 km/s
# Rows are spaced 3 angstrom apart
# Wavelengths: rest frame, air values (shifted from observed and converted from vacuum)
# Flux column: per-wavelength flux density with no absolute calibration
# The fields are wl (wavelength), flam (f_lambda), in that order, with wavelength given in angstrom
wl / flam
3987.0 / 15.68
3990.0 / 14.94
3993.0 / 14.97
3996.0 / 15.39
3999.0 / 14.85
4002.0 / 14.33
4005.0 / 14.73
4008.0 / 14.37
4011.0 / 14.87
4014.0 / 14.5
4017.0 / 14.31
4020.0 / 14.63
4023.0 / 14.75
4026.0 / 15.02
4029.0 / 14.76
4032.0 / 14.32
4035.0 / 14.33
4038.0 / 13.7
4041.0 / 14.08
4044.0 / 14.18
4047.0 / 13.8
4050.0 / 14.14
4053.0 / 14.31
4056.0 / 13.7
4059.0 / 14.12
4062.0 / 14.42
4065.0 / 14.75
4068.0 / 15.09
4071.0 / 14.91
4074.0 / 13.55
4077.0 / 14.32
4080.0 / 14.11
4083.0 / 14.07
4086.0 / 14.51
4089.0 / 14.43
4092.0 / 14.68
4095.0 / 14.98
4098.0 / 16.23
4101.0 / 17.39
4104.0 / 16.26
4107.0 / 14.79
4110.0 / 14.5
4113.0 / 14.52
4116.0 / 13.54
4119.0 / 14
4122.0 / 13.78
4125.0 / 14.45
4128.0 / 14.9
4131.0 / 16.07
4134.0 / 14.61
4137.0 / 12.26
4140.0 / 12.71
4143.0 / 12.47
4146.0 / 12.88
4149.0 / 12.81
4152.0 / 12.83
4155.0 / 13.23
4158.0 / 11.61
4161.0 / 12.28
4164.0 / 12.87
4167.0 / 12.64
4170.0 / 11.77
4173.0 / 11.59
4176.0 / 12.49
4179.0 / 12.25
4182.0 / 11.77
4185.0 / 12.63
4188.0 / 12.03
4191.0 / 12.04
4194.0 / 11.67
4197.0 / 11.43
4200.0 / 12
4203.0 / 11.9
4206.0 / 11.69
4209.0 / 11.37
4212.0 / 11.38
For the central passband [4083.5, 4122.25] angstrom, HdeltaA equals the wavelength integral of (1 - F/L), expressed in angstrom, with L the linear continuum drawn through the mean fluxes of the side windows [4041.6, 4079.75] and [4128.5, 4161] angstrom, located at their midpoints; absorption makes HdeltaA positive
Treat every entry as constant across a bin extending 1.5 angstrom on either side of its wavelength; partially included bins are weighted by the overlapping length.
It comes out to -3.4 angstrom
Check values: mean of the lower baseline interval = 14.3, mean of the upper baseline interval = 13.2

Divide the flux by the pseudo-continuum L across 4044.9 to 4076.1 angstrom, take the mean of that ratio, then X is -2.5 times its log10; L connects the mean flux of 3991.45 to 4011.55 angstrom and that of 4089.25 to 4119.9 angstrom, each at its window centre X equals 0.050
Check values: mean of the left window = 14.8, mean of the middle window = 14.3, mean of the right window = 15.1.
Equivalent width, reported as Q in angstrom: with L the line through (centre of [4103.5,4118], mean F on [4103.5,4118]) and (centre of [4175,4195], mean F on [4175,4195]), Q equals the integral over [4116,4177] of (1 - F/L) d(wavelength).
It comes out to 1.3 angstrom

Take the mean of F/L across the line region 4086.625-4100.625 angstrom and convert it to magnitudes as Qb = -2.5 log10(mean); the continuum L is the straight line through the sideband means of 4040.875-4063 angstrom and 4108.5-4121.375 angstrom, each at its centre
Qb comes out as -0.08 mag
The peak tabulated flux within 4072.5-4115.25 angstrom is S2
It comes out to 17.39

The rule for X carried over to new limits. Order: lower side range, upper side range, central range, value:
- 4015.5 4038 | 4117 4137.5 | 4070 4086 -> 0.02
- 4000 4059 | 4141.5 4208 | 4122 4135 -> -0.16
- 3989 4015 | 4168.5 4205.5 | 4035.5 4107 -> -0.07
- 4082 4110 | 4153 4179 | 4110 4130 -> 0.00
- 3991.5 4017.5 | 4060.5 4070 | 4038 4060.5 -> 0.05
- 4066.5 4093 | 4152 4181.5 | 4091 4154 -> -0.07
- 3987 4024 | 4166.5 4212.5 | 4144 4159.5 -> -0.01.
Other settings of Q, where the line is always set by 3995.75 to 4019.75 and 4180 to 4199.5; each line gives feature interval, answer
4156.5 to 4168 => 0.0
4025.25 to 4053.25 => -0.2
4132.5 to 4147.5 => -0.4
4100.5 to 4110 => -1.8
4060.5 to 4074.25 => -0.9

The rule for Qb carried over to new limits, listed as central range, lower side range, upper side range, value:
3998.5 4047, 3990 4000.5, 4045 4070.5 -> 0.02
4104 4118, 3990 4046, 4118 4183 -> -0.08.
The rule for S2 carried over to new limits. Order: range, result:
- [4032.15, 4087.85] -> 15.09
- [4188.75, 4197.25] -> 12.04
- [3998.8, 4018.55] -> 14.87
